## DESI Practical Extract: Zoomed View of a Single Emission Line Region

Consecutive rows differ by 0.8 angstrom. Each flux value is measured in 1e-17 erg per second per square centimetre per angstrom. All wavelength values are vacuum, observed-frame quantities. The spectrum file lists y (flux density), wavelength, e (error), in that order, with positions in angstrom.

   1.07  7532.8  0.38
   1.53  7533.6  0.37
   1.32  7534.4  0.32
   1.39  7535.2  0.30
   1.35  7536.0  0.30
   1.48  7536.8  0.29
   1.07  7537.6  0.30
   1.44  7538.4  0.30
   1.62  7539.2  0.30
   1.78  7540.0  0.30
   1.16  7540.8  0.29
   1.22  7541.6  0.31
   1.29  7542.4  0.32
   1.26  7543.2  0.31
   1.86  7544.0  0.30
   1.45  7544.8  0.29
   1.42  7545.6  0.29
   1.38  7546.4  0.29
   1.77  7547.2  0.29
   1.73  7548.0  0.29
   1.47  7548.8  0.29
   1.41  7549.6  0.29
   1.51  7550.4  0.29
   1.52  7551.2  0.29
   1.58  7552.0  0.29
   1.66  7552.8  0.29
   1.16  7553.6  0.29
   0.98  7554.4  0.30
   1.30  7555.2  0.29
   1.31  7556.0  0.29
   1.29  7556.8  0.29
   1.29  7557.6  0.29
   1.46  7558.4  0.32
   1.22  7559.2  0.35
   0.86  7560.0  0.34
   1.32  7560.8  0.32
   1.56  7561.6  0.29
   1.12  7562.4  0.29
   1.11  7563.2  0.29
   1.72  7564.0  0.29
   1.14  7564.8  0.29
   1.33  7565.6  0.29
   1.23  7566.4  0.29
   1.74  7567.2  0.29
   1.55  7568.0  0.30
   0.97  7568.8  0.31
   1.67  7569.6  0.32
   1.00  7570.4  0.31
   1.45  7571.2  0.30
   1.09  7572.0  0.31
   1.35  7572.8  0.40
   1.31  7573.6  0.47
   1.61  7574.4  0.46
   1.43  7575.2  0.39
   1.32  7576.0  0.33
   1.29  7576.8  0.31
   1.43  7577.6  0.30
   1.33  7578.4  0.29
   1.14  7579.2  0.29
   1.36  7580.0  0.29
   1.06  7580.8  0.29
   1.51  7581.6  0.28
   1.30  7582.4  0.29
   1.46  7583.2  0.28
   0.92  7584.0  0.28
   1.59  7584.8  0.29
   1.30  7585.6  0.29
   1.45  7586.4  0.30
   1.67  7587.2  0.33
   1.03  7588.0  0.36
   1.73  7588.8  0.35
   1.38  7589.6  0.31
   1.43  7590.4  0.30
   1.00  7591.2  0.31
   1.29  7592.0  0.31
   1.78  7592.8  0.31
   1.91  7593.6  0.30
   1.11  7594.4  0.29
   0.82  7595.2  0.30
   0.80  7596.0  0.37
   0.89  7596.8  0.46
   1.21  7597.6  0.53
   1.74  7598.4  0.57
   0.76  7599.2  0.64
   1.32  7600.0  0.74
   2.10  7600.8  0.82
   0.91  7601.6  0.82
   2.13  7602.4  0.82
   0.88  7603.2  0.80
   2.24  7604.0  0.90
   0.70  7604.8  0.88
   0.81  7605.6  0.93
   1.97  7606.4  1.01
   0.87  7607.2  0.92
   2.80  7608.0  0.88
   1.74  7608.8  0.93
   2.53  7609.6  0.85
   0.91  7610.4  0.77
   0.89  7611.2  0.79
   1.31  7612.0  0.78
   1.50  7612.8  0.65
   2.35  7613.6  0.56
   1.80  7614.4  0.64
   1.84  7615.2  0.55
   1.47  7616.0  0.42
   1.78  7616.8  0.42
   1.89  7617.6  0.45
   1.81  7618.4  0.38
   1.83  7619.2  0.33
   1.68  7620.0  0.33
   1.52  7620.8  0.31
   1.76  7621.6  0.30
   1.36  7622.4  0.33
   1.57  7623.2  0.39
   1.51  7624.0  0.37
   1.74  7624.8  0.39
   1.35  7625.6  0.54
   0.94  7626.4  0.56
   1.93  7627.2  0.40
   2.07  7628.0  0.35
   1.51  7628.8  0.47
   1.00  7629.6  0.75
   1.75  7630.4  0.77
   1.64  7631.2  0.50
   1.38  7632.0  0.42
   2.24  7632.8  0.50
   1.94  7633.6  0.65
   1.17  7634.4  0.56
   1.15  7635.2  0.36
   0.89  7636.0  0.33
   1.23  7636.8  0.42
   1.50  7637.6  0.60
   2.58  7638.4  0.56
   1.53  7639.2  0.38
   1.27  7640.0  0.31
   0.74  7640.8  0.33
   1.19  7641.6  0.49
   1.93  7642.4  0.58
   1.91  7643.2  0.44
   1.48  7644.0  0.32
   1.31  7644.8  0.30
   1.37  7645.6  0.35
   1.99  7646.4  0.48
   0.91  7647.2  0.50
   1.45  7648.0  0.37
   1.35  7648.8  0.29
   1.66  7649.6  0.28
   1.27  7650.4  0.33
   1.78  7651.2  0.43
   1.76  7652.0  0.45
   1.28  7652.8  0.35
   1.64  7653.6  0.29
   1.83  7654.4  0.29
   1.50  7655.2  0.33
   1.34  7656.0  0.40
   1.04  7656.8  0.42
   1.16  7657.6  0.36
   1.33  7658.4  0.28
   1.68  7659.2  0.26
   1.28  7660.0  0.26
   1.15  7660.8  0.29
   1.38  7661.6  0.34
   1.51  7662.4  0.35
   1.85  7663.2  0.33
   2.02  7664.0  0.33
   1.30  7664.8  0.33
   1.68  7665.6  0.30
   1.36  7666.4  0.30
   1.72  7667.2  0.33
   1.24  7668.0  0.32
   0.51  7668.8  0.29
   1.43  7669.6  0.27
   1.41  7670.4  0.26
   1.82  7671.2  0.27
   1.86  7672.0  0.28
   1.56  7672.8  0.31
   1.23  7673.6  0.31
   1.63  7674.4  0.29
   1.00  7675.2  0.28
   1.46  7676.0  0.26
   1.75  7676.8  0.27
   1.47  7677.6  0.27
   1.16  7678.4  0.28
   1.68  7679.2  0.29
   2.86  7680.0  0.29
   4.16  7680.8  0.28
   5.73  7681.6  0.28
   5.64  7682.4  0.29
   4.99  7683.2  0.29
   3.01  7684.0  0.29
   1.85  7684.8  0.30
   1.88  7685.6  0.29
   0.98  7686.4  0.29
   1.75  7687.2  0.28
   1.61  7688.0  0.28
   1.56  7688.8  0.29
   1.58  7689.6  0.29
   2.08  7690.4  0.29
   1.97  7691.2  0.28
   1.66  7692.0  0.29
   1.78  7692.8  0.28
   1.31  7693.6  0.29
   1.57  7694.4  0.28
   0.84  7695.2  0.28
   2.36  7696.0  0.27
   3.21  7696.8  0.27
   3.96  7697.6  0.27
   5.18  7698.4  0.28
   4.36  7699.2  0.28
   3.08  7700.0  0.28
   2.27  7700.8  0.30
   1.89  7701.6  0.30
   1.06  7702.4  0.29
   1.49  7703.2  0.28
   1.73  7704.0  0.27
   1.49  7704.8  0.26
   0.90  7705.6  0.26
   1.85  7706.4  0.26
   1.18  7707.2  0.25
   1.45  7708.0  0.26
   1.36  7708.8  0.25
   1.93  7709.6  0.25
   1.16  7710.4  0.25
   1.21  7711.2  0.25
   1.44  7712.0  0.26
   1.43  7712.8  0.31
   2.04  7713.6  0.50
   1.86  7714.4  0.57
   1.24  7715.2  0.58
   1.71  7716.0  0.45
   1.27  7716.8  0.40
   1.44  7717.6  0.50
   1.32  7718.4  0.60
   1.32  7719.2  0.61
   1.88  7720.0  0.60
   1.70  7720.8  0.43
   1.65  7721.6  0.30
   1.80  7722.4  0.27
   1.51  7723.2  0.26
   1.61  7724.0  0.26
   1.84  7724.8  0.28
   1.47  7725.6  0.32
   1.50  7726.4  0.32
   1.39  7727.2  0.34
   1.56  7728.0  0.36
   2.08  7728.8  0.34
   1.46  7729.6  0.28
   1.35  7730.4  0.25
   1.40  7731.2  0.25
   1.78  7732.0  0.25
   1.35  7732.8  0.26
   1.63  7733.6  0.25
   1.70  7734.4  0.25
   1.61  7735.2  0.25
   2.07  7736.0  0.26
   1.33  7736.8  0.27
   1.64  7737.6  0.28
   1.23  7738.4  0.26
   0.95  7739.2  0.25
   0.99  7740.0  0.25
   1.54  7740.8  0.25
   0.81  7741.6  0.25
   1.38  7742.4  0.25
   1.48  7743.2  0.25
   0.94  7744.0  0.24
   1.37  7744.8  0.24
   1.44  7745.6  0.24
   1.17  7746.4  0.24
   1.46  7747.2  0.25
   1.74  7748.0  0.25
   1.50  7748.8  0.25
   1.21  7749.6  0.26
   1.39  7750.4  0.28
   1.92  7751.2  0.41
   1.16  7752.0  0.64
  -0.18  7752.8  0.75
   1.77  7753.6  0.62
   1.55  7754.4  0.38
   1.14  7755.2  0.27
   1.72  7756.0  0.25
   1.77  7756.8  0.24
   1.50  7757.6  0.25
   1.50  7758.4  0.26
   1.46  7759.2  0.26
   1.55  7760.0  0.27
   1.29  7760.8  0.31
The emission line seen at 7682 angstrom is [S II] 6716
